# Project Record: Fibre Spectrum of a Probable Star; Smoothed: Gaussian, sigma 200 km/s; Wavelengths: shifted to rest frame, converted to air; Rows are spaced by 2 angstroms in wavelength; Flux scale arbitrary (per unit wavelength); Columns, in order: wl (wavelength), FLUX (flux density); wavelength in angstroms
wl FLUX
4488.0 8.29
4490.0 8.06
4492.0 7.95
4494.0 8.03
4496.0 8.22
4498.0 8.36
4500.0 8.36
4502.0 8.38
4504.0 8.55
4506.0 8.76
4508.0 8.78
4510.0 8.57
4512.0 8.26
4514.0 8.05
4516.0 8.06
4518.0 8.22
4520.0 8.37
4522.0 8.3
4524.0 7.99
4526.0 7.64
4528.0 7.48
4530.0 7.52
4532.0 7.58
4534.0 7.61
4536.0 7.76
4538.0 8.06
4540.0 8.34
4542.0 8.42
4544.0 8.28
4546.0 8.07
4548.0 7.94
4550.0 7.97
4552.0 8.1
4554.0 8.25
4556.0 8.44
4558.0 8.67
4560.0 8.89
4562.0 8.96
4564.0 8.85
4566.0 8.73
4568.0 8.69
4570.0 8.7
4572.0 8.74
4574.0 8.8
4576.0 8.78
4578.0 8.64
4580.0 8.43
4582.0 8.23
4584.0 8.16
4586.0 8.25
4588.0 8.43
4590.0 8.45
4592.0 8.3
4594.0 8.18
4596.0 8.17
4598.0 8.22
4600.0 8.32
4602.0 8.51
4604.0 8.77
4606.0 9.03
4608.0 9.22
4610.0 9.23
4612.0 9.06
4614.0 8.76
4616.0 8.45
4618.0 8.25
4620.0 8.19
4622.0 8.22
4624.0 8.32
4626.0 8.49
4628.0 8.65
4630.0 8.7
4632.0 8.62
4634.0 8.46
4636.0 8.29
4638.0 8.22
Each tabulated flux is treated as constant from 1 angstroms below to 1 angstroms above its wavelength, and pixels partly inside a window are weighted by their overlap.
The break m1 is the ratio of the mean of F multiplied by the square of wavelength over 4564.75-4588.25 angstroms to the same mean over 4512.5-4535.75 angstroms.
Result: 1.11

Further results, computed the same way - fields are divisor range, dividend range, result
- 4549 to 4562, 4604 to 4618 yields 1.08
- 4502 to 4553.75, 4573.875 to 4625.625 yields 1.08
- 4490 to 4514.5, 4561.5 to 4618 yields 1.07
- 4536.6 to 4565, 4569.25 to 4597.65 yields 1.02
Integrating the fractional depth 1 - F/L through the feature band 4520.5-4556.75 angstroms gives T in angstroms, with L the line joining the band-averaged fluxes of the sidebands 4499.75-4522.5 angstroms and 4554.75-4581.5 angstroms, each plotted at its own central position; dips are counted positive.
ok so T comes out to 2.4 angstroms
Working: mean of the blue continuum 8.39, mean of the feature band 7.99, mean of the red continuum 8.7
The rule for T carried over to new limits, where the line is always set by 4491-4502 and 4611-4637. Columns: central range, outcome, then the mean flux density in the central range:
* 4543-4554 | 0.3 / 8.09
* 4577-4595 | 0.1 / 8.34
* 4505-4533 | 0.5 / 8.11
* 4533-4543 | 0.3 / 8.04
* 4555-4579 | -1.1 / 8.74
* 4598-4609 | -0.4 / 8.72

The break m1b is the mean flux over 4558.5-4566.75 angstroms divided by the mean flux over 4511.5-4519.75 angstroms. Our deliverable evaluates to 1.08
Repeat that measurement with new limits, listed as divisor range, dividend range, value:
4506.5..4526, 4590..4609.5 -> 1.03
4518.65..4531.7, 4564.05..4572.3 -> 1.11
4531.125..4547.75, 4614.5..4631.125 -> 1.05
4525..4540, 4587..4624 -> 1.11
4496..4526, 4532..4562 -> 0.99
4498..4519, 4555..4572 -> 1.04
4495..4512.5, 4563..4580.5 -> 1.03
